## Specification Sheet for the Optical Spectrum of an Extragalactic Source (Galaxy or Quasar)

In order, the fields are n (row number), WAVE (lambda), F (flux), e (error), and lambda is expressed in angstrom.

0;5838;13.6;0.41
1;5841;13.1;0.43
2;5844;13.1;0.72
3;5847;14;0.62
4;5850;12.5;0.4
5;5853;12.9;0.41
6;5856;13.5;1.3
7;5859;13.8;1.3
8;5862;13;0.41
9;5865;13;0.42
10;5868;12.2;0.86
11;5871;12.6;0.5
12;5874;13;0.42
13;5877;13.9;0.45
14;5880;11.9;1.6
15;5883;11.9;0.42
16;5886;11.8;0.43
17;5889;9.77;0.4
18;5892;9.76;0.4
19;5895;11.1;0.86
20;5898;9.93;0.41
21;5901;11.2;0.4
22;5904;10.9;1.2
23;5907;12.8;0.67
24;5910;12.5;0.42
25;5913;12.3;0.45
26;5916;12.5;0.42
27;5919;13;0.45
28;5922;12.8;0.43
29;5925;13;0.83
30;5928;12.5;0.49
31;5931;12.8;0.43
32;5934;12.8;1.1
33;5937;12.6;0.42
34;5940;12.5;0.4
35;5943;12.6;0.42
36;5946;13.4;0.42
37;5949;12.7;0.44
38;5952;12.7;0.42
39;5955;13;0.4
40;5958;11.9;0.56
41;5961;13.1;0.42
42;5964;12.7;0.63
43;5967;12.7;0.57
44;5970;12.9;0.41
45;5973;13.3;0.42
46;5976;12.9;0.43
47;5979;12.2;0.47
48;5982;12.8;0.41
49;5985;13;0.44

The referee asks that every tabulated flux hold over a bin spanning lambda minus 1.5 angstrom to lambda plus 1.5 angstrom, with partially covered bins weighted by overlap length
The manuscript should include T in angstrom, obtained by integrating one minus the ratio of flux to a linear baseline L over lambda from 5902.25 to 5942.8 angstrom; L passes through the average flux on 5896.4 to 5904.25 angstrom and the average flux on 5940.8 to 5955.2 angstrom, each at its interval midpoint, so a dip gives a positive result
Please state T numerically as -3.04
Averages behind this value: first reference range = 10.6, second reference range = 12.9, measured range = 12.5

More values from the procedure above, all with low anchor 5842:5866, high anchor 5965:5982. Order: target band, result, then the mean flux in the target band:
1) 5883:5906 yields 4.07 angstrom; 10.8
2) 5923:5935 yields 0.17 angstrom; 12.8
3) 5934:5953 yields 0.22 angstrom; 12.8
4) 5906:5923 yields 0.48 angstrom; 12.6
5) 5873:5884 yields 0.37 angstrom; 12.7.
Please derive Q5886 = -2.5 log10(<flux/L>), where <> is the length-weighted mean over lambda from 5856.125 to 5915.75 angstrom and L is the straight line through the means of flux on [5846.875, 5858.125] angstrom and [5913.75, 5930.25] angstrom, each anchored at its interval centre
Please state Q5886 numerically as 0.08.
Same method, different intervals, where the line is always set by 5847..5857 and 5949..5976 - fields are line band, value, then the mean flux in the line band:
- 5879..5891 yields 0.16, 11.3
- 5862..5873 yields 0.03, 12.7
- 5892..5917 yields 0.13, 11.5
